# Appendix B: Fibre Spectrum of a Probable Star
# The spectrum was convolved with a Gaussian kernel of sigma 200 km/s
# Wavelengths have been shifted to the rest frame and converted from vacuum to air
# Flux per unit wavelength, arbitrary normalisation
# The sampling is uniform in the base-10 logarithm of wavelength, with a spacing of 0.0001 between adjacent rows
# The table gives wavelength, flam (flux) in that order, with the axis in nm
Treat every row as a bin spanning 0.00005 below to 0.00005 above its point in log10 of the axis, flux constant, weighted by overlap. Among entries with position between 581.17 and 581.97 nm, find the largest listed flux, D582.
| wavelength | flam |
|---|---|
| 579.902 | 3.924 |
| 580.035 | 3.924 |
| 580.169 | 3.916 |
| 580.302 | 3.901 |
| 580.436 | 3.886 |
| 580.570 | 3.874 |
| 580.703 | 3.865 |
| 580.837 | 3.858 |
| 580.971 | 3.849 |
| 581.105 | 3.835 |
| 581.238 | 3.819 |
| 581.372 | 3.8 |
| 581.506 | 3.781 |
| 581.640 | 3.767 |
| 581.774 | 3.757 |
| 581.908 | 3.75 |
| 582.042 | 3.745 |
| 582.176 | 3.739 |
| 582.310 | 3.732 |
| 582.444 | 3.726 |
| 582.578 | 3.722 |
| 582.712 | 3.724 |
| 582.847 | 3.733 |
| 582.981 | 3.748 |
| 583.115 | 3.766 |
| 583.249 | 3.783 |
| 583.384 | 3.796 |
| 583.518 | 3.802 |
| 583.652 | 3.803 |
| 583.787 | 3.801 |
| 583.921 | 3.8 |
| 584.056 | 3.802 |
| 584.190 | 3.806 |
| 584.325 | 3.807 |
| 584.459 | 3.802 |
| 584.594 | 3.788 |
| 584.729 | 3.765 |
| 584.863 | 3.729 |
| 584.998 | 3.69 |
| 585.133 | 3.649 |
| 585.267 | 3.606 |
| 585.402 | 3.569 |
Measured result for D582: 3.819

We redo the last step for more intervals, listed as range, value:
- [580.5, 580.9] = 3.874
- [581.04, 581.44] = 3.835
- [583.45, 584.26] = 3.806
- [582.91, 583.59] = 3.802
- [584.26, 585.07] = 3.807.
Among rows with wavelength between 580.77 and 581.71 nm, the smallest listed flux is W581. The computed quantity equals 3.767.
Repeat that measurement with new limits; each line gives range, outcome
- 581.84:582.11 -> 3.745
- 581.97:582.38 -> 3.732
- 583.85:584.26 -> 3.8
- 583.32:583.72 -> 3.796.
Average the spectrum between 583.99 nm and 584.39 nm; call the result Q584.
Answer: 3.81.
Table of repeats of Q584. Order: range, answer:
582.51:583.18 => 3.74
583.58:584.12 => 3.8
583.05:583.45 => 3.78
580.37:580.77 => 3.88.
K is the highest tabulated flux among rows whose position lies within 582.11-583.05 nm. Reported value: 3.748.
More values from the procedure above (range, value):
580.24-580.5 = 3.901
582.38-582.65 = 3.726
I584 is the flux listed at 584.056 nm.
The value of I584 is 3.802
